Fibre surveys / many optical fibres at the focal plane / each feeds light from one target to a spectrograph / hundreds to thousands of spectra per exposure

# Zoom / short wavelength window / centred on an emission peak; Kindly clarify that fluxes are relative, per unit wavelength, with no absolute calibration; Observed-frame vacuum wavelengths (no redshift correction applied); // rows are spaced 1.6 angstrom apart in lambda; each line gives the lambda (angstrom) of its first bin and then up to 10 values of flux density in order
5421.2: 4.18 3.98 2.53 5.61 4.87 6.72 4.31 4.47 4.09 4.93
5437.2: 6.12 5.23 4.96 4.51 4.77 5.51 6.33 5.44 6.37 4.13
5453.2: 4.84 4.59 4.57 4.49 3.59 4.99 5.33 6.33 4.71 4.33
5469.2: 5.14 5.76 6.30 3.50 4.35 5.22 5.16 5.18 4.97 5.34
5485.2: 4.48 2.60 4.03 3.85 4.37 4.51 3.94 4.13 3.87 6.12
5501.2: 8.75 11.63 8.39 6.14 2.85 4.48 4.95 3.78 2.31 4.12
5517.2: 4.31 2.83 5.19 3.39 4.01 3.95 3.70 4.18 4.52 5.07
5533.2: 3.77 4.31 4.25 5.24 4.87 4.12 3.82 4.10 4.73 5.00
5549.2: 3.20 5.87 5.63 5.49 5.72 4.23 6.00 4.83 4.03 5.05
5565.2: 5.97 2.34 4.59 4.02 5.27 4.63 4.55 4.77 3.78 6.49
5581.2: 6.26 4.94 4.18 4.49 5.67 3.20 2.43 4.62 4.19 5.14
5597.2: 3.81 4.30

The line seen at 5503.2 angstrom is H-beta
